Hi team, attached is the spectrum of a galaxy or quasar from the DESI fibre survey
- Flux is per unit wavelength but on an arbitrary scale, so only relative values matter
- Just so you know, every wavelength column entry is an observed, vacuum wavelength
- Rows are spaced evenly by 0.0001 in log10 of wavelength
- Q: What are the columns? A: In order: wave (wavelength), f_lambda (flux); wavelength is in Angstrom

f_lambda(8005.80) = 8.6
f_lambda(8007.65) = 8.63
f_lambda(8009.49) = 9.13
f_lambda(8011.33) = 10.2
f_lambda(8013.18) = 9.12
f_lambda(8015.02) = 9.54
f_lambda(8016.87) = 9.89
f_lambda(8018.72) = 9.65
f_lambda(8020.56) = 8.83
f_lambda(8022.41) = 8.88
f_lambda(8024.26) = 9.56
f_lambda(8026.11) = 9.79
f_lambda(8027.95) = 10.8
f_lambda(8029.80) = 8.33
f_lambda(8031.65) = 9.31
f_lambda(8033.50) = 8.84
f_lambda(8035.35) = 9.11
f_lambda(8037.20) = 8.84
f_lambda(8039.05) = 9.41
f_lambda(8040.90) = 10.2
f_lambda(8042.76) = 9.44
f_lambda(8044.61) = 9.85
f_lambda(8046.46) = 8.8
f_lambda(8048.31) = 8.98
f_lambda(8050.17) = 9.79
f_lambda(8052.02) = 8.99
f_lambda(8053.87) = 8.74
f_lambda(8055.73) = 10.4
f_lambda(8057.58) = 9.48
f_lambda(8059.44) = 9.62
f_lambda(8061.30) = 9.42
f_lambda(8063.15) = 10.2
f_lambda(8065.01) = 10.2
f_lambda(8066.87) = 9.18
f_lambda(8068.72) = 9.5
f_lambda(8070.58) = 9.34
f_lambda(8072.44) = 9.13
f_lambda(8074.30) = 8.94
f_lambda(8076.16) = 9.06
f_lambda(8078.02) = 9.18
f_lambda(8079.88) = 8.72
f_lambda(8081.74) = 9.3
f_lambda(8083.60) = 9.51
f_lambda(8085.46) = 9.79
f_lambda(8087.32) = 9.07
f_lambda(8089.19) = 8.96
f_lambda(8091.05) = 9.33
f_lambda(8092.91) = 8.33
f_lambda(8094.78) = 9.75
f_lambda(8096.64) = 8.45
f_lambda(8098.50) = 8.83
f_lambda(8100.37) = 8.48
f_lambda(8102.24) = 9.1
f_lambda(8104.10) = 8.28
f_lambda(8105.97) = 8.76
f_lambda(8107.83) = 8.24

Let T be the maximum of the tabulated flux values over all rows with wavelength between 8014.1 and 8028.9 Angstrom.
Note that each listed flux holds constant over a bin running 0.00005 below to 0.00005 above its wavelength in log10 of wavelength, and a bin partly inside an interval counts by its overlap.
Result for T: 10.8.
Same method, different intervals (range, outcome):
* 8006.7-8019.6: 10.2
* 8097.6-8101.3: 8.83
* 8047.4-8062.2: 10.4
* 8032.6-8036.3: 9.11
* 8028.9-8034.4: 9.31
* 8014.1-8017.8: 9.89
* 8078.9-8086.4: 9.79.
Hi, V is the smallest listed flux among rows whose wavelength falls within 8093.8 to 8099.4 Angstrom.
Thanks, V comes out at 8.45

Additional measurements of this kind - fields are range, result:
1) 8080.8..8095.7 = 8.33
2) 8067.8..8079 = 8.94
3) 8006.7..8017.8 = 8.63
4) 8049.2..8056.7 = 8.74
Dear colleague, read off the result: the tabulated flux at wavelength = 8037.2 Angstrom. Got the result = 8.84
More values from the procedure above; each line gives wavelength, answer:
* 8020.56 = 8.83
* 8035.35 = 9.11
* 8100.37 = 8.48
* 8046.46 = 8.8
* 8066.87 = 9.18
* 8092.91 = 8.33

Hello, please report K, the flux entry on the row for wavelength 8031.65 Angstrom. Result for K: 9.31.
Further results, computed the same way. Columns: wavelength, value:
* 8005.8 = 8.6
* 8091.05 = 9.33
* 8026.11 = 9.79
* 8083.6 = 9.51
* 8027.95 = 10.8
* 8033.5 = 8.84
